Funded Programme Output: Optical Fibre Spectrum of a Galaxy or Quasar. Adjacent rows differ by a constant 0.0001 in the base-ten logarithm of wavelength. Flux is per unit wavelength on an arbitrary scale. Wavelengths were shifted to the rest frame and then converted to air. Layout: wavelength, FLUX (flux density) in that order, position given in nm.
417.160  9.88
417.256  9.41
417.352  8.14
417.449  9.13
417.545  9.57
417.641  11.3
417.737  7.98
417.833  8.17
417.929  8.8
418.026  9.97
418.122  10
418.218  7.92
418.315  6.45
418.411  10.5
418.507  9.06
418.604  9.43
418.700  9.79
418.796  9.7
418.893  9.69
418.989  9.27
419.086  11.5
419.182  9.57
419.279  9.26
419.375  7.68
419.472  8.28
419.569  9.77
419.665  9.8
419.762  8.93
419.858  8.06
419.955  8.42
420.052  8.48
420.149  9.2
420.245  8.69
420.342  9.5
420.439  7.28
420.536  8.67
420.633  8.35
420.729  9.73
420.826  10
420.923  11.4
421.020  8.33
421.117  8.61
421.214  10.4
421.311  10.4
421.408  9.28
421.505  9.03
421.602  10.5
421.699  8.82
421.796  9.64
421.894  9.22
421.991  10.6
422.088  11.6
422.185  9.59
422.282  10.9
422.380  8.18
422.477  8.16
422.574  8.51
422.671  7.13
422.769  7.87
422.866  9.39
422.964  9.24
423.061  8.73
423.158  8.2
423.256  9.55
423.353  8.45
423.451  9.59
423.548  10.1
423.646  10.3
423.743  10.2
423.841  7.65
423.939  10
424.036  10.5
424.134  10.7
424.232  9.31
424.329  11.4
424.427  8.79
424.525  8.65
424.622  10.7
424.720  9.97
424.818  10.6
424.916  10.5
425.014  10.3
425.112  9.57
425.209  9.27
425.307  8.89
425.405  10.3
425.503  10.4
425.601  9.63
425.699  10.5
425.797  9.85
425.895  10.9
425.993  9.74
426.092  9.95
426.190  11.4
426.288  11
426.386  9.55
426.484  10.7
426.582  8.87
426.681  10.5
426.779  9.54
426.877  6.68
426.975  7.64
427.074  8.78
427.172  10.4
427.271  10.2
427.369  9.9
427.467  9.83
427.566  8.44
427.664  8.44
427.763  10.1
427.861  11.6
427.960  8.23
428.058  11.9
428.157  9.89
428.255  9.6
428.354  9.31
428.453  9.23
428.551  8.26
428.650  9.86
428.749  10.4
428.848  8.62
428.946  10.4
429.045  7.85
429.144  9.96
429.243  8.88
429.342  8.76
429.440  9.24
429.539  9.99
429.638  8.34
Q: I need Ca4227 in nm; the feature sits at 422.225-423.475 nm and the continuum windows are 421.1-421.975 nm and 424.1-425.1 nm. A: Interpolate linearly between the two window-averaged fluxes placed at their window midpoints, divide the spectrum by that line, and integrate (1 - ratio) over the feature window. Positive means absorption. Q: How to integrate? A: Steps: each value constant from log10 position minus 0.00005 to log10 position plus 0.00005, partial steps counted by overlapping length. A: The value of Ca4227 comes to 0.13 nm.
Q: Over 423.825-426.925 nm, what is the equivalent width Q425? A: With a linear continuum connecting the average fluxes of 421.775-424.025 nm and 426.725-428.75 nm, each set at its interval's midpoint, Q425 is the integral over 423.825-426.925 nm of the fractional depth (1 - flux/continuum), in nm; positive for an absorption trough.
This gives -0.187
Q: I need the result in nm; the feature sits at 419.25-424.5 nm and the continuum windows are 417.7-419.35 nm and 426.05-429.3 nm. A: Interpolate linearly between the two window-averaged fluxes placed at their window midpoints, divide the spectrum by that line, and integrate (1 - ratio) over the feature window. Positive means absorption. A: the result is 0.051 nm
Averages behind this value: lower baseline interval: 9.23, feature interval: 9.26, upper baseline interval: 9.57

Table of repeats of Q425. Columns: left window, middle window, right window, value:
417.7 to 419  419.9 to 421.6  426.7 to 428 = -0.02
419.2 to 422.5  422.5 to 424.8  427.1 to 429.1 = 0.01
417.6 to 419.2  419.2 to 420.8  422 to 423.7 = 0.09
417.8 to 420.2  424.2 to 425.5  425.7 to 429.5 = -0.06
